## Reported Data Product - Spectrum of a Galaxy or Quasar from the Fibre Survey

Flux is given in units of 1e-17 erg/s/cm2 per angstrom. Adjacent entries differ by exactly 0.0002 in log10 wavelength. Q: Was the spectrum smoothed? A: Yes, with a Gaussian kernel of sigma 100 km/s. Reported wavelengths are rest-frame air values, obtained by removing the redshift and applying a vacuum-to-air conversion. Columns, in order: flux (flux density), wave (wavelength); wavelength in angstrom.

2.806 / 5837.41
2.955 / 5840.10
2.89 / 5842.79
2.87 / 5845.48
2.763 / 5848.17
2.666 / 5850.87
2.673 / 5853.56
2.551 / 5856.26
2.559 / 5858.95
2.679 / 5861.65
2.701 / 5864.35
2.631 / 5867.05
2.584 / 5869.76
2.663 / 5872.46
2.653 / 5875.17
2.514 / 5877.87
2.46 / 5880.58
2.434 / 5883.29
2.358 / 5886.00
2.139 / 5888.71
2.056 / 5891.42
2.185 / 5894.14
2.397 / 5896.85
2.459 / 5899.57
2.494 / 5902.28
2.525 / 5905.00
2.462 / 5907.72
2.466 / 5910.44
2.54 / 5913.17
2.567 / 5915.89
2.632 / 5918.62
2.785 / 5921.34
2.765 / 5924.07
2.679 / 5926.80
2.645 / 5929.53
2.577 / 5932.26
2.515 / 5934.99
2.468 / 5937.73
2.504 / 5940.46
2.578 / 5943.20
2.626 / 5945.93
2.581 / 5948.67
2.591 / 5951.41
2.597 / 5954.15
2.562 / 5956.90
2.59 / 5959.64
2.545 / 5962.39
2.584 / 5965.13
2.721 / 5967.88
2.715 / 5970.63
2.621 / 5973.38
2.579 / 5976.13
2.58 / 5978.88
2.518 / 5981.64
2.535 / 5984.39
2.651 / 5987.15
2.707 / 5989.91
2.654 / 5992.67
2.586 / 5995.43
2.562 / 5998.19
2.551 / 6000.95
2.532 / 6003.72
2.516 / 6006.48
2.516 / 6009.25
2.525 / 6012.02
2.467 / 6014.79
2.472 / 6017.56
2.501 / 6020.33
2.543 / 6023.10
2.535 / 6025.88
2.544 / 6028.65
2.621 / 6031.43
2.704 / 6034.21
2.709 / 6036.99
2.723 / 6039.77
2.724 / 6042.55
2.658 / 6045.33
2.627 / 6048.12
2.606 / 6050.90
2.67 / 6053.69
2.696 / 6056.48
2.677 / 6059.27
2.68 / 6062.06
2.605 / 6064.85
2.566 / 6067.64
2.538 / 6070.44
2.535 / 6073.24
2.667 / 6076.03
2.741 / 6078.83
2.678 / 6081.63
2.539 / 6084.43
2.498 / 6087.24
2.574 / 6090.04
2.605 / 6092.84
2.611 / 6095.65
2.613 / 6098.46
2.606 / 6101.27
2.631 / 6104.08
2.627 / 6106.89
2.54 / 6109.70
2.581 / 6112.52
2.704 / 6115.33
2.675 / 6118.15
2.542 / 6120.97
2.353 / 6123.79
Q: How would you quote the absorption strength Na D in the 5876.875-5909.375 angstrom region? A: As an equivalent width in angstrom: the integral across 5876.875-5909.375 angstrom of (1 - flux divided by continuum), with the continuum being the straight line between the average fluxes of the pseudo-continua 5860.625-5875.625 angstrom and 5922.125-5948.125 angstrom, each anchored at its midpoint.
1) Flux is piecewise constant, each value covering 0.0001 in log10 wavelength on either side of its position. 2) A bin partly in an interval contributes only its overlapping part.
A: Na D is 3.19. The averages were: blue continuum 2.65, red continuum 2.6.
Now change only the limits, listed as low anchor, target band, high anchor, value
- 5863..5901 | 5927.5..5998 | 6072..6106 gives -2.4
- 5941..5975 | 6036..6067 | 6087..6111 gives -0.8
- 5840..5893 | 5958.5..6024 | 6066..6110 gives 0.4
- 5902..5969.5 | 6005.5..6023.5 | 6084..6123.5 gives 0.6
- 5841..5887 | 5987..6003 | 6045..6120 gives 0.1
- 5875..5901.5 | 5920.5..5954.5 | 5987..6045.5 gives -2.2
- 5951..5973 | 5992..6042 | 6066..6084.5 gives 0.8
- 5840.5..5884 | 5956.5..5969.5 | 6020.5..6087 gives 0.2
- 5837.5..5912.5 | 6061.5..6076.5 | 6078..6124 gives 0.0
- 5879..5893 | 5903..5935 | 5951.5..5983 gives -2.4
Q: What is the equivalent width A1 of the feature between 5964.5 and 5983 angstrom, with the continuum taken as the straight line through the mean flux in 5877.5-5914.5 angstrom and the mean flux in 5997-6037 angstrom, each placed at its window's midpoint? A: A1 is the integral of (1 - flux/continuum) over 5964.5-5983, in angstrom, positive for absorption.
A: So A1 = -0.9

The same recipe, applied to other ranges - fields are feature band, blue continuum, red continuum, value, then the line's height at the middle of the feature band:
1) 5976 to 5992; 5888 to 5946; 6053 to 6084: -0.2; 2.56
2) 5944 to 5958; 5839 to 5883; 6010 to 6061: 0.2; 2.64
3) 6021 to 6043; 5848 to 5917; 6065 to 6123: -0.5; 2.57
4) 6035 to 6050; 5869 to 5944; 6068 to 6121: -0.6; 2.58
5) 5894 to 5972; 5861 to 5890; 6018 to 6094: -0.4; 2.56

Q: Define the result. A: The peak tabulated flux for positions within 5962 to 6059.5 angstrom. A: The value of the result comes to 2.724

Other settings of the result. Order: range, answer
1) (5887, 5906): 2.525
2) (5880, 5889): 2.46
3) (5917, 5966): 2.785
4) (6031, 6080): 2.741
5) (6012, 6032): 2.621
